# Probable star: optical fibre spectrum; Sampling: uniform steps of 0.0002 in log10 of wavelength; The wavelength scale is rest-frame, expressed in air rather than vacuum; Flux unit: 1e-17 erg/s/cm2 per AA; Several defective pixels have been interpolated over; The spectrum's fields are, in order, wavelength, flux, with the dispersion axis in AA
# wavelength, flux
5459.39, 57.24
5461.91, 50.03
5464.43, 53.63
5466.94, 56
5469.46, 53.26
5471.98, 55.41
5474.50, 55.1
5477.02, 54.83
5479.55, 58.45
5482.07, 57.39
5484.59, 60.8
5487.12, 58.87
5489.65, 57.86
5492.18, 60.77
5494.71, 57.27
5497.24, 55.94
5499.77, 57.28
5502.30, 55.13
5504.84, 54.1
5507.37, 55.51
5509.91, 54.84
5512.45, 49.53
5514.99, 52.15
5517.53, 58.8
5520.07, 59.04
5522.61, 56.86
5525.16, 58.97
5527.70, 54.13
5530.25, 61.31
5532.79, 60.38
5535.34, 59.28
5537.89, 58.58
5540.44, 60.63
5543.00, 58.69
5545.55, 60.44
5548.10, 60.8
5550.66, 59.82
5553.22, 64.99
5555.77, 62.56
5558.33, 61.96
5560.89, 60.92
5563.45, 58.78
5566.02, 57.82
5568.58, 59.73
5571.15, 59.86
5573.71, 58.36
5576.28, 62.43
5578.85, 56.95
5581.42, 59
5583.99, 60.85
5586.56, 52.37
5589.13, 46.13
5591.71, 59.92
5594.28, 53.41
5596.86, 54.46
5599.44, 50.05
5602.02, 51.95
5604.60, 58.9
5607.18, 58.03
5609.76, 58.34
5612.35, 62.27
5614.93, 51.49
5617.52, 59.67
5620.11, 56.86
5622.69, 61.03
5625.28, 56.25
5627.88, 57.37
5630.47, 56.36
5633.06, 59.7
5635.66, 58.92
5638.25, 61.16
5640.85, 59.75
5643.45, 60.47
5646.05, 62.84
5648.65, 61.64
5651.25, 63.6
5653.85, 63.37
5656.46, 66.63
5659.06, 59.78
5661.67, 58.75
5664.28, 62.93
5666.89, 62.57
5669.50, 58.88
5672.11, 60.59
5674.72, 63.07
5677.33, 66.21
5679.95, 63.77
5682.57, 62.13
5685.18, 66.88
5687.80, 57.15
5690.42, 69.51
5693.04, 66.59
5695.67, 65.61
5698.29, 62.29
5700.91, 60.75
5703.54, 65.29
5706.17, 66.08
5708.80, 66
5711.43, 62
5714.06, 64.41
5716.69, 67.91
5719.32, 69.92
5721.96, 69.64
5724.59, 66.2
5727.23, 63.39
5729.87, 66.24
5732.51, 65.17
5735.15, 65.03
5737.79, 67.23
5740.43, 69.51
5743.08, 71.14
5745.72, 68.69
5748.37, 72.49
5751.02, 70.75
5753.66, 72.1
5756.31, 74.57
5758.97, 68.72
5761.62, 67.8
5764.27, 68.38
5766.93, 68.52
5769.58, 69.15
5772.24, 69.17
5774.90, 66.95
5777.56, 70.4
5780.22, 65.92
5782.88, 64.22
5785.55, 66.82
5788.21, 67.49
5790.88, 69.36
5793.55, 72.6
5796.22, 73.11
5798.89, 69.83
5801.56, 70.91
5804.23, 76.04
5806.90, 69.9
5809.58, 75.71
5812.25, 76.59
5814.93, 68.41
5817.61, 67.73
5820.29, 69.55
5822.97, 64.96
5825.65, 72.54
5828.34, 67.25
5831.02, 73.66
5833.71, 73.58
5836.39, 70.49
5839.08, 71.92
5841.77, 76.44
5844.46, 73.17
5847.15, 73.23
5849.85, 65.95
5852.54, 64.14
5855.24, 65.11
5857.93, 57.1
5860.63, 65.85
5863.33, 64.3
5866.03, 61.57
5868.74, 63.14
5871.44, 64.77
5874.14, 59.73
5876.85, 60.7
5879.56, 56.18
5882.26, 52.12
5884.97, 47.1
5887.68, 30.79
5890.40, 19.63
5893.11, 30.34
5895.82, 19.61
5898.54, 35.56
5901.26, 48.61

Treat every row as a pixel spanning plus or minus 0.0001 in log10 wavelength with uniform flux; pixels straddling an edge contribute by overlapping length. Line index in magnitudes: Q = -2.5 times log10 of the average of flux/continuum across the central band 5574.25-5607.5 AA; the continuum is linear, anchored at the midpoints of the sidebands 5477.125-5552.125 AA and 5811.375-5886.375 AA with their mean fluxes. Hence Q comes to 0.07 mag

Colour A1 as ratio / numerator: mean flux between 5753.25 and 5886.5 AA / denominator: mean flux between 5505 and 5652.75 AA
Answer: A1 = 1.16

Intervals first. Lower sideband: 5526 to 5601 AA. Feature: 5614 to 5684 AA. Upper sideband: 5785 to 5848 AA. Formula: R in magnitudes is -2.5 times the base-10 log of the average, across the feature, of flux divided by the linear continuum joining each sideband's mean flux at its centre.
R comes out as 0.04 mag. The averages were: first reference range 58.4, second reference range 71.4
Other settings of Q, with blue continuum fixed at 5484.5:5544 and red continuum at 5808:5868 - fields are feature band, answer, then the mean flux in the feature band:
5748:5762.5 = -0.081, 71.1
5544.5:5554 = -0.050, 61.3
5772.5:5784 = -0.005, 67.1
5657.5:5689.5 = 0.017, 62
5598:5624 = 0.073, 56.9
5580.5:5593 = 0.081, 55.6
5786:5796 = -0.041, 69.9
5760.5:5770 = -0.034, 68.5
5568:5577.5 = -0.013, 60.1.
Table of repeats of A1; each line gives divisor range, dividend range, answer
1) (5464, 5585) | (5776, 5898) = 1.09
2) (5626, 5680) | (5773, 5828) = 1.14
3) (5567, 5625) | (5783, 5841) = 1.24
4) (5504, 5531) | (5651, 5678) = 1.11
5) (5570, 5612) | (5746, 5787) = 1.22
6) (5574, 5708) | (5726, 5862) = 1.15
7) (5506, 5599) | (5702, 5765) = 1.17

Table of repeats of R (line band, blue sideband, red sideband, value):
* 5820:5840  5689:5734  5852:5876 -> -0.12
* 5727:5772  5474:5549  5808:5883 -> -0.07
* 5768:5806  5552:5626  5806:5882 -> -0.07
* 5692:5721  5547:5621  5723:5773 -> 0.01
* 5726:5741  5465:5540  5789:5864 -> 0.00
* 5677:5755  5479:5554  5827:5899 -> -0.15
